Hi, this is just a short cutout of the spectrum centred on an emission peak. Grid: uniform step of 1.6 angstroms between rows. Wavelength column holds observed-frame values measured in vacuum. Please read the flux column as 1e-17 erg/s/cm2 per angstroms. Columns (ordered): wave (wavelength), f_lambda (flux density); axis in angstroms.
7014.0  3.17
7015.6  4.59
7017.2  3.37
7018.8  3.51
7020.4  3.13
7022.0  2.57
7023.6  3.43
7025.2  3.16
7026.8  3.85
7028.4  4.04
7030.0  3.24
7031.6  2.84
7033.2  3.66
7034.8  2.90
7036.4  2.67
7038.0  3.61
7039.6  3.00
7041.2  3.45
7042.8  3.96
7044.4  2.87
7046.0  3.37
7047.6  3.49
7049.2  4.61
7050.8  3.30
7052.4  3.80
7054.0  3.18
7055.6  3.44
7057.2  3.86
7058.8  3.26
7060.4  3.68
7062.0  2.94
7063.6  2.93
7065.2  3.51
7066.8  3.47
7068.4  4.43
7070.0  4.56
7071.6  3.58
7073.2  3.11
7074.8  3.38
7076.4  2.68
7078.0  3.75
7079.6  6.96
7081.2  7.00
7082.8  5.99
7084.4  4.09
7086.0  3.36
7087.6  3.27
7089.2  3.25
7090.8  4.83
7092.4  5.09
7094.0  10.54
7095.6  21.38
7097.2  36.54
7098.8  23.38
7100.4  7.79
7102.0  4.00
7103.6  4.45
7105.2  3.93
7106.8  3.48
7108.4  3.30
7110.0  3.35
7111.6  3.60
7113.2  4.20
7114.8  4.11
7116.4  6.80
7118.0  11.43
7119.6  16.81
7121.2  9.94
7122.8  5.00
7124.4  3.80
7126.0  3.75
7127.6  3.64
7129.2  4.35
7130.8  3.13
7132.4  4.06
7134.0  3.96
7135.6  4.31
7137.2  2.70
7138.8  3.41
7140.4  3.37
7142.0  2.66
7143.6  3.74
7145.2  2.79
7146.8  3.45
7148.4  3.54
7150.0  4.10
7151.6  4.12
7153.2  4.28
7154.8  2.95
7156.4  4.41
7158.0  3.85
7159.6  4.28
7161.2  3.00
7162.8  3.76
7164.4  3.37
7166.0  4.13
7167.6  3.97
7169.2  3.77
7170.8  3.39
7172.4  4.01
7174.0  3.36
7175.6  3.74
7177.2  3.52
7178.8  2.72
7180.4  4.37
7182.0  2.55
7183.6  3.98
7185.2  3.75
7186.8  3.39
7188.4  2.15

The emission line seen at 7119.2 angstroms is [N II]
